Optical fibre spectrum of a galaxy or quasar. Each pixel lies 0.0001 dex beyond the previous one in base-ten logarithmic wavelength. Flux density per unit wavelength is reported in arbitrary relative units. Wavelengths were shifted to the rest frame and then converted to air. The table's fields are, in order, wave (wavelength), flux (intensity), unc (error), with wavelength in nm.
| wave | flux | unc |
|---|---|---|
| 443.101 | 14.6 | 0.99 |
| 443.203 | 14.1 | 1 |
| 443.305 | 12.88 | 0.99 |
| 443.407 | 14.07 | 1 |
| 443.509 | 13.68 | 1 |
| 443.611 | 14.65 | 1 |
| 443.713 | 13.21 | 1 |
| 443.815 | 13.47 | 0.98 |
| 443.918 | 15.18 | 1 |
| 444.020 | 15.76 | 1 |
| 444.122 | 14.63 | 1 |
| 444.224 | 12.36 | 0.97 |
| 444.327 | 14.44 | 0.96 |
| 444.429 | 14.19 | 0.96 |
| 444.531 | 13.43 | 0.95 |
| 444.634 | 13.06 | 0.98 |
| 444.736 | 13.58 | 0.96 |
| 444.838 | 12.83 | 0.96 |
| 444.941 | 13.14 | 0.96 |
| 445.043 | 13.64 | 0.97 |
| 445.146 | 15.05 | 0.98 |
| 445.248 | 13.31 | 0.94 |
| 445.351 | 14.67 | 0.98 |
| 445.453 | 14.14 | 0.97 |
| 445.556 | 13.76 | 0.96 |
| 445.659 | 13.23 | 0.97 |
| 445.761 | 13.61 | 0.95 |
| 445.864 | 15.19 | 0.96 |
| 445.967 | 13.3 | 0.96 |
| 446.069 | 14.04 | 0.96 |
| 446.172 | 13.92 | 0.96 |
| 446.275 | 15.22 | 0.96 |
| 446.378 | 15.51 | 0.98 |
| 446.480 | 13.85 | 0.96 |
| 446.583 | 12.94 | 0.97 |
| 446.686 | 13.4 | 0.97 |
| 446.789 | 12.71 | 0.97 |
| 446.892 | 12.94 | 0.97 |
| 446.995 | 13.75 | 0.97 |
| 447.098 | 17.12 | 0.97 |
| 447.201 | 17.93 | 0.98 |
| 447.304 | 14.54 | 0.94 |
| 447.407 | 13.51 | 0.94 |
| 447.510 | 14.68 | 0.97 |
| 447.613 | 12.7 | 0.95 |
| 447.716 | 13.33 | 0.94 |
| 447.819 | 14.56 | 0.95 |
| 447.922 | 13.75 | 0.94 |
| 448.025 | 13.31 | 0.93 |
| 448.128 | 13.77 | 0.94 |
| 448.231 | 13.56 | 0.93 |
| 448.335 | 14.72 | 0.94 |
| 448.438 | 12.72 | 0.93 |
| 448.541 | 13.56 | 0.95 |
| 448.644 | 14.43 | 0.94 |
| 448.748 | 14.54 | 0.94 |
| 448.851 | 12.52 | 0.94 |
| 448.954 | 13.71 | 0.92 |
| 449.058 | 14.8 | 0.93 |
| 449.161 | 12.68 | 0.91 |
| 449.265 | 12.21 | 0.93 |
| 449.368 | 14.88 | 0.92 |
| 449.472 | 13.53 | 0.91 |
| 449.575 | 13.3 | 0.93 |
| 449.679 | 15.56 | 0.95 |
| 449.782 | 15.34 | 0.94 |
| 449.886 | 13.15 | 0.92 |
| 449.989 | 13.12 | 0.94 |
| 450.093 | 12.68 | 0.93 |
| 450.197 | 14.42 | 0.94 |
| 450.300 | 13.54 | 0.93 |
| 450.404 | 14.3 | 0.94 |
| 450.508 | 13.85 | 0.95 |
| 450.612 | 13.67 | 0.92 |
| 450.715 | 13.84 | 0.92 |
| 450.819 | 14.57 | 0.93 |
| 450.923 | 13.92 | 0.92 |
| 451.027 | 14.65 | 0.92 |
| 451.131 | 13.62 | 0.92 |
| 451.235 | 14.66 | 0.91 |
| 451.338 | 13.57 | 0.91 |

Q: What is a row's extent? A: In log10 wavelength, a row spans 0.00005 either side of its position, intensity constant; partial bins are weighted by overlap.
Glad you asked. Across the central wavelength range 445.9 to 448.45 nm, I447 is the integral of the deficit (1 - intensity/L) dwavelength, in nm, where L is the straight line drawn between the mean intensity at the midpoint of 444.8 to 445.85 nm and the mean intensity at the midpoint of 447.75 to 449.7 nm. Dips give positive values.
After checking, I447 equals -0.06 nm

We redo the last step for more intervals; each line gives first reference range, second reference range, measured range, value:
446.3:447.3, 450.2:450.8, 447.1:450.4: 0.06 nm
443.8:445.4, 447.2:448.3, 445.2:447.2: -0.03 nm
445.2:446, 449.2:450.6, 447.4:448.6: 0.01 nm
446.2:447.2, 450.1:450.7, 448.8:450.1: 0.03 nm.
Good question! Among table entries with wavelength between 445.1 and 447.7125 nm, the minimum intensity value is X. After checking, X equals 12.7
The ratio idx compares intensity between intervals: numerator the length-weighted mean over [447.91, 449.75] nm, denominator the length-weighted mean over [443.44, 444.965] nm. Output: 0.99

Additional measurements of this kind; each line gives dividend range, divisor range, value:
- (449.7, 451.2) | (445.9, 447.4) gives 0.97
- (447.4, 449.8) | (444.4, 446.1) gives 1.00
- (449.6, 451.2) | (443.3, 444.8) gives 1.00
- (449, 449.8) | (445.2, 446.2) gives 1.00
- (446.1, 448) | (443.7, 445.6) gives 1.02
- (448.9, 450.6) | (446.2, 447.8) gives 0.97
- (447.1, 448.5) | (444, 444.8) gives 1.02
